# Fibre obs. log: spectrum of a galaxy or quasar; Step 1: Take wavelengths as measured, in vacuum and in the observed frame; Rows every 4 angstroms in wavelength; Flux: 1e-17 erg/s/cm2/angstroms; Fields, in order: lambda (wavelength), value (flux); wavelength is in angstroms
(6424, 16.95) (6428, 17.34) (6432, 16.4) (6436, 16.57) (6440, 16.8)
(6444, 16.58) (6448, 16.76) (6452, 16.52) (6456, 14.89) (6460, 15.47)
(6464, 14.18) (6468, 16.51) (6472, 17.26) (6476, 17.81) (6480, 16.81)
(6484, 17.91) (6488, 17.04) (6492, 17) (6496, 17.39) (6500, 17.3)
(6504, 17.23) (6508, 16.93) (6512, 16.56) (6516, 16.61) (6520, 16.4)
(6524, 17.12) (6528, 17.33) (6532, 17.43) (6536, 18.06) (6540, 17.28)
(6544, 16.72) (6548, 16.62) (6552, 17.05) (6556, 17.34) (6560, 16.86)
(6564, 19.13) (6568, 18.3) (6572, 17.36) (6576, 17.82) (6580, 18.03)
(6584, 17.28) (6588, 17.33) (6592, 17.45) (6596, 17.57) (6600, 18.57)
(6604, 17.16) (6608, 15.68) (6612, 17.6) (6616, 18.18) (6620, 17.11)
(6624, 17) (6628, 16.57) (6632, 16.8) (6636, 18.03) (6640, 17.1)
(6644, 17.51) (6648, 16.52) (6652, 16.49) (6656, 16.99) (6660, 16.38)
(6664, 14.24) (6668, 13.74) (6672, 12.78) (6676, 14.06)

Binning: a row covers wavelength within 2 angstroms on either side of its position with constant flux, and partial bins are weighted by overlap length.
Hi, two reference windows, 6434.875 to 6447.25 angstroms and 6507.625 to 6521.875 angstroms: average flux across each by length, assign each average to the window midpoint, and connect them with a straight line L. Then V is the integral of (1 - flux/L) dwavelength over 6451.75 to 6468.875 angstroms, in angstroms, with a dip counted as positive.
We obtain 1.3 angstroms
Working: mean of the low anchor 16.7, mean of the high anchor 16.6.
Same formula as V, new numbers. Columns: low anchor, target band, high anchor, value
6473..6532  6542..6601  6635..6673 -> -3.3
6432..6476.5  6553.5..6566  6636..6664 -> -0.9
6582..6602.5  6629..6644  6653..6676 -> -1.3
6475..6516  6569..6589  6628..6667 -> -0.9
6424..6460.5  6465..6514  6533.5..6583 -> -0.6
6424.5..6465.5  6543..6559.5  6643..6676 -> -1.2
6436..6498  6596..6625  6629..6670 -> -1.6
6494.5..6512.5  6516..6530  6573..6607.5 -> 0.3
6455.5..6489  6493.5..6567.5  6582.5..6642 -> -1.7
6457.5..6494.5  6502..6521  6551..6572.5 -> 0.4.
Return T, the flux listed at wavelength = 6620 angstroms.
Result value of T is 17.11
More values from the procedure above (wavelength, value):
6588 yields 17.33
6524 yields 17.12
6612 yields 17.6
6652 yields 16.49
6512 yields 16.56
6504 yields 17.23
